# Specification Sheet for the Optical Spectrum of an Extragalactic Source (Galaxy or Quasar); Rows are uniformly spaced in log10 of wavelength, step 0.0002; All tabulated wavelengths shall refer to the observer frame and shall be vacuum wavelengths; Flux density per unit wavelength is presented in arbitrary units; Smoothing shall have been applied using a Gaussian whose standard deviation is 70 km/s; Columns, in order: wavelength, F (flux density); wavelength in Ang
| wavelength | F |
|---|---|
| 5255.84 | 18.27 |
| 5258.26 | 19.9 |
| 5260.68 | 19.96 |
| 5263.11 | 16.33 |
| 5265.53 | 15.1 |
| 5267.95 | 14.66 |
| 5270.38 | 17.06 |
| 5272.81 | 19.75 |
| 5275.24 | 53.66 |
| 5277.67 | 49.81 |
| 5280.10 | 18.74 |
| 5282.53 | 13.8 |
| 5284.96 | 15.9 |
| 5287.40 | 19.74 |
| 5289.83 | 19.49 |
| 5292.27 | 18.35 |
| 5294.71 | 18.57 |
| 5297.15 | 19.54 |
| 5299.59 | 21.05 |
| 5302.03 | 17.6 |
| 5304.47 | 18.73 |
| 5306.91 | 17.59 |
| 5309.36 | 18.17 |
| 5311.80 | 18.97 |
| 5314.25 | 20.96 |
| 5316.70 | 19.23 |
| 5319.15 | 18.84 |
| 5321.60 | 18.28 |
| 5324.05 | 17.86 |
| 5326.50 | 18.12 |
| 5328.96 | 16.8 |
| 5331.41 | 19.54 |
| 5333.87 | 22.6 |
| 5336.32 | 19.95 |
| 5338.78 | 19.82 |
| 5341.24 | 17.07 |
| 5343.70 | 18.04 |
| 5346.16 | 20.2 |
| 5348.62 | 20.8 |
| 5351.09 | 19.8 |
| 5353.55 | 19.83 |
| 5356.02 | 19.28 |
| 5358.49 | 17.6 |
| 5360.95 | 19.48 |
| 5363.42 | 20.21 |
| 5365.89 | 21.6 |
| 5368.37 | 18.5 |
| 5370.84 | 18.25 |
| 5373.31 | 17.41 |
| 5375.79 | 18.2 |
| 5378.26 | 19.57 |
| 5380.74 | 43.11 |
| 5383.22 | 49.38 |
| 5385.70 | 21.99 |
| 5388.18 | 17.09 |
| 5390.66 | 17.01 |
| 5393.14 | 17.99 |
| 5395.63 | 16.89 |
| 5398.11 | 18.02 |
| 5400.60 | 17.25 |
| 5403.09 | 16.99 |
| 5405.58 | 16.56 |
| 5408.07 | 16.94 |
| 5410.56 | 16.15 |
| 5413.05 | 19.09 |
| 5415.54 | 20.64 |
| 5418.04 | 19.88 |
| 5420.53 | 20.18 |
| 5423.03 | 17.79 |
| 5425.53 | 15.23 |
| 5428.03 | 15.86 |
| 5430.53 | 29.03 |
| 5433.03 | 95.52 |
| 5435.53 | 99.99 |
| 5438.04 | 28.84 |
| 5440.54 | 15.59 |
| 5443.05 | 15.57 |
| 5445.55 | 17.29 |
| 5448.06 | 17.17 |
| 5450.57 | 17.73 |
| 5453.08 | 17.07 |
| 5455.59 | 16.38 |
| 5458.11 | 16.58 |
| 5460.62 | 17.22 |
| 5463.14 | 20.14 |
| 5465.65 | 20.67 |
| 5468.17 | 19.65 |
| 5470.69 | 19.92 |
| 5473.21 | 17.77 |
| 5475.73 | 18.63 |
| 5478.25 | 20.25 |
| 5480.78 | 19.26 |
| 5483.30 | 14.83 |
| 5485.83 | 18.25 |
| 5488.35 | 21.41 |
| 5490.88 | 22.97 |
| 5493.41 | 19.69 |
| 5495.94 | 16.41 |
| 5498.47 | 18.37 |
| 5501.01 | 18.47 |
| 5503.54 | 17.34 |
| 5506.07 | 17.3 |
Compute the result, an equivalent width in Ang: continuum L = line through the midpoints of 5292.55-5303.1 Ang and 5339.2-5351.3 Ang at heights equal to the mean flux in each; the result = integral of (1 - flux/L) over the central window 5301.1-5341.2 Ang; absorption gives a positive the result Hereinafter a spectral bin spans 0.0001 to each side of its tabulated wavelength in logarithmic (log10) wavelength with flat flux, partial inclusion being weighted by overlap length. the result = 0.5 Ang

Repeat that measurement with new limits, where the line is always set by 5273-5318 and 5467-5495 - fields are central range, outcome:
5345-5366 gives 1.4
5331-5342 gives 0.8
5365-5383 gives -2.6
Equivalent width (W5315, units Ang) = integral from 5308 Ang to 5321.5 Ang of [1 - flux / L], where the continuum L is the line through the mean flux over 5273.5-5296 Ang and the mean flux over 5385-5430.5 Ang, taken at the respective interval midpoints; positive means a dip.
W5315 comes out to 2.5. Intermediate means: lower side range 25.2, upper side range 18.1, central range 19.1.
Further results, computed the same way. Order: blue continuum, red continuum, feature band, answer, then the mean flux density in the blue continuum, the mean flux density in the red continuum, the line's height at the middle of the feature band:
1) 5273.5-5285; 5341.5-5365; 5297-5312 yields 4.70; 31.4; 19.4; 27.3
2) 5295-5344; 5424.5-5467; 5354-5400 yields 2.82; 18.9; 28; 23.1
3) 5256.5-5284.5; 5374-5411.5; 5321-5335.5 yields 2.26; 23.2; 21.5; 22.4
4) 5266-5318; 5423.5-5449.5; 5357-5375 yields 5.80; 21.4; 34.4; 28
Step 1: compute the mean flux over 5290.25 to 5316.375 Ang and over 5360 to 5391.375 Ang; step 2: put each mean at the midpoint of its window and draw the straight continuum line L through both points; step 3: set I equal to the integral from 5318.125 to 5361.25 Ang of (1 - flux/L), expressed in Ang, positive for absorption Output 4.2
